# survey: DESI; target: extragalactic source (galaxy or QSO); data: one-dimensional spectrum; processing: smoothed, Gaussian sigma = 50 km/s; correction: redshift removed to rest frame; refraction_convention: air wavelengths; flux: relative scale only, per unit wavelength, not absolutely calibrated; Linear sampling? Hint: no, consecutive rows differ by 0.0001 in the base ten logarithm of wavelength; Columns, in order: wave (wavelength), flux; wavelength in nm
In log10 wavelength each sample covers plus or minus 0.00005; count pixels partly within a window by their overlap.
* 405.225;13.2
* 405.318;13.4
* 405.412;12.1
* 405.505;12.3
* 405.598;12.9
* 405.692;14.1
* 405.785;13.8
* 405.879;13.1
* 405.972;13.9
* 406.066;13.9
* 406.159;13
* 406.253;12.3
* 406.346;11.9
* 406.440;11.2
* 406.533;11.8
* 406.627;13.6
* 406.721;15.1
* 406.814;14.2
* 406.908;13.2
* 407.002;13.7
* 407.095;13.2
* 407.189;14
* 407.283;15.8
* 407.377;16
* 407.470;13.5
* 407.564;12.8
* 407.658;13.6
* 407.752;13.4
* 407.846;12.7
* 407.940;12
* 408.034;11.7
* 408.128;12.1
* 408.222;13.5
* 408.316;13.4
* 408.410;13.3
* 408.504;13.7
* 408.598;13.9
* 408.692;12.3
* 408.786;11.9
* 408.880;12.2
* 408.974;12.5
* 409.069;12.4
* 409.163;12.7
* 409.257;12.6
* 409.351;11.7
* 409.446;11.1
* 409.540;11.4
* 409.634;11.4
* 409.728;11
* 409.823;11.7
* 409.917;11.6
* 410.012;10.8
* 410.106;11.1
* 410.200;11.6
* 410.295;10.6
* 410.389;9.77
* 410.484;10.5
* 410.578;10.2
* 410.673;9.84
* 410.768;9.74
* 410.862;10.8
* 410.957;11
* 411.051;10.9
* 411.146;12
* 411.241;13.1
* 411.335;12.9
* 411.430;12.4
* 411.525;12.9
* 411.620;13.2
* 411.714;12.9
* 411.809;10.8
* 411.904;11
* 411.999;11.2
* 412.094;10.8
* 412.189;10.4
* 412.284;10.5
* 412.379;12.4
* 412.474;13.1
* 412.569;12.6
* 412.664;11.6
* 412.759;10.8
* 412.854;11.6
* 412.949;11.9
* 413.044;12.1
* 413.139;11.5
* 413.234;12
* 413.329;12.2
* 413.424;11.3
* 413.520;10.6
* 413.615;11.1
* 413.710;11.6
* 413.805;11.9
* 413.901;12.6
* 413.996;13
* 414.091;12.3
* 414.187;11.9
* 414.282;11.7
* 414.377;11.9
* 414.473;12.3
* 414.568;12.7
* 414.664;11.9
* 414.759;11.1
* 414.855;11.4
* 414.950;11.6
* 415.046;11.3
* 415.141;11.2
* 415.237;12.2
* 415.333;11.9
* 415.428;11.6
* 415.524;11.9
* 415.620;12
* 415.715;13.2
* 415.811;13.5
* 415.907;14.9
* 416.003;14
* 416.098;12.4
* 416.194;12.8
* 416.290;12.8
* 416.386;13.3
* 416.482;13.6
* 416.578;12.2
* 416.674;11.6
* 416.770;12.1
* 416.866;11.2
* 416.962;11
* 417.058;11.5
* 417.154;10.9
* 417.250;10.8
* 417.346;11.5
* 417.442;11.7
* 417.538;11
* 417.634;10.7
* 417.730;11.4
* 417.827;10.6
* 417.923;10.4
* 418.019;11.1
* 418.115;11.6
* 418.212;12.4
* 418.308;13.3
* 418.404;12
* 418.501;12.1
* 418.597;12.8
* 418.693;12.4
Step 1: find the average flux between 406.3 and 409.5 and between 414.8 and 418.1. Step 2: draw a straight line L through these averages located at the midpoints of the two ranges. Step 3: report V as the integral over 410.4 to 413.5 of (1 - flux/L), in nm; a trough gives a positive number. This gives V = 0.24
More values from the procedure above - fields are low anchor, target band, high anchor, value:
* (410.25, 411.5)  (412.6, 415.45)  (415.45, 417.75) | -0.02 nm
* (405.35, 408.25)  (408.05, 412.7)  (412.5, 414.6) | 0.28 nm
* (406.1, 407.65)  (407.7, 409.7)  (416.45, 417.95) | 0.10 nm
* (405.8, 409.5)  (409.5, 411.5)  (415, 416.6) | 0.27 nm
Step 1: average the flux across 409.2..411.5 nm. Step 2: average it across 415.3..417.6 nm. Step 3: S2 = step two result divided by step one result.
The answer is 1.1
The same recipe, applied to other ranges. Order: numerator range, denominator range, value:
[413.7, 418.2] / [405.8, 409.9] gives 0.93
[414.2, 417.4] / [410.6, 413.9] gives 1.04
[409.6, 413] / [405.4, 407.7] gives 0.85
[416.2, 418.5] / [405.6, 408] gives 0.87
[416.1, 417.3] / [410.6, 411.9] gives 1.03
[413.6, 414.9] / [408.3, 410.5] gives 1.01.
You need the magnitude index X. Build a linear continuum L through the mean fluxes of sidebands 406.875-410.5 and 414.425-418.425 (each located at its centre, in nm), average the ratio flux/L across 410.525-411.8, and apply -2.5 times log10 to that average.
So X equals 0.06 mag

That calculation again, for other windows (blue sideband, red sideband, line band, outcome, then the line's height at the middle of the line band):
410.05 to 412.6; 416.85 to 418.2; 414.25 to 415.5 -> -0.048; 11.2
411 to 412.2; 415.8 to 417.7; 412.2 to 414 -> 0.021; 12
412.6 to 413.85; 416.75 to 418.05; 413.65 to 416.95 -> -0.085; 11.3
